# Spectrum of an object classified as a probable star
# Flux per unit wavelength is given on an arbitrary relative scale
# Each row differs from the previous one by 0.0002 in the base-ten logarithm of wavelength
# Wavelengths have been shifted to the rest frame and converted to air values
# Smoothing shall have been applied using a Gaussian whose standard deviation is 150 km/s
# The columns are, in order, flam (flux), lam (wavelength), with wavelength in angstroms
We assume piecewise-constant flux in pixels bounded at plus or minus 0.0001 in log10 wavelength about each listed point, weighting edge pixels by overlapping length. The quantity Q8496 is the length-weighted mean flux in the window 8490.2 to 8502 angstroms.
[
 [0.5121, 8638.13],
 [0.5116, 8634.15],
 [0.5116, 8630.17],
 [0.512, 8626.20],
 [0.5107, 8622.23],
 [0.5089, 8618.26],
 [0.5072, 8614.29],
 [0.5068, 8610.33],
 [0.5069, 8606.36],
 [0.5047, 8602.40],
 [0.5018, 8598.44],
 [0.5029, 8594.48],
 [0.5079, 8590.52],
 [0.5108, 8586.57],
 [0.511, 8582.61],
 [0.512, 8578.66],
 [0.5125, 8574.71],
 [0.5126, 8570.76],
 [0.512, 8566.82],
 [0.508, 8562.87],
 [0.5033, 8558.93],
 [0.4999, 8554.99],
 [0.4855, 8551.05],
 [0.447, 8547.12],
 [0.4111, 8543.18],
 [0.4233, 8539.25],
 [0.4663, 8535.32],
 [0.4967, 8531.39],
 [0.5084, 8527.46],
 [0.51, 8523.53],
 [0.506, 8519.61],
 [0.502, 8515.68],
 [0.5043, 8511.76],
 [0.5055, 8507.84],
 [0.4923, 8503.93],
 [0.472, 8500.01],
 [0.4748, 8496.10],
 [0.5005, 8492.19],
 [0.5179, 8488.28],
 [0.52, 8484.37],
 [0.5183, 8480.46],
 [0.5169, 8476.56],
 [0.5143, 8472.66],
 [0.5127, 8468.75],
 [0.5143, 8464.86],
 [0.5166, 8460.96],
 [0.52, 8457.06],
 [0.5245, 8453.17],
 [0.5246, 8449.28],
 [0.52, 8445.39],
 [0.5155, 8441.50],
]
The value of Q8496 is 0.483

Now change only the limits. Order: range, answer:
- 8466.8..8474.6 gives 0.514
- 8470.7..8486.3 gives 0.517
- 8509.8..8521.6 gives 0.504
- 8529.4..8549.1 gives 0.449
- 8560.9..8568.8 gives 0.51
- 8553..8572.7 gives 0.507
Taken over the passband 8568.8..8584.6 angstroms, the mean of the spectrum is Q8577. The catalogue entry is 0.512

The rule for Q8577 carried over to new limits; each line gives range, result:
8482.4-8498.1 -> 0.503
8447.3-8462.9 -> 0.521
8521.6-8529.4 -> 0.509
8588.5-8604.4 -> 0.504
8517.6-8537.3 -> 0.497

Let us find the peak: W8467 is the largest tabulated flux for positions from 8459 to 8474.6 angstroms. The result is 0.5166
